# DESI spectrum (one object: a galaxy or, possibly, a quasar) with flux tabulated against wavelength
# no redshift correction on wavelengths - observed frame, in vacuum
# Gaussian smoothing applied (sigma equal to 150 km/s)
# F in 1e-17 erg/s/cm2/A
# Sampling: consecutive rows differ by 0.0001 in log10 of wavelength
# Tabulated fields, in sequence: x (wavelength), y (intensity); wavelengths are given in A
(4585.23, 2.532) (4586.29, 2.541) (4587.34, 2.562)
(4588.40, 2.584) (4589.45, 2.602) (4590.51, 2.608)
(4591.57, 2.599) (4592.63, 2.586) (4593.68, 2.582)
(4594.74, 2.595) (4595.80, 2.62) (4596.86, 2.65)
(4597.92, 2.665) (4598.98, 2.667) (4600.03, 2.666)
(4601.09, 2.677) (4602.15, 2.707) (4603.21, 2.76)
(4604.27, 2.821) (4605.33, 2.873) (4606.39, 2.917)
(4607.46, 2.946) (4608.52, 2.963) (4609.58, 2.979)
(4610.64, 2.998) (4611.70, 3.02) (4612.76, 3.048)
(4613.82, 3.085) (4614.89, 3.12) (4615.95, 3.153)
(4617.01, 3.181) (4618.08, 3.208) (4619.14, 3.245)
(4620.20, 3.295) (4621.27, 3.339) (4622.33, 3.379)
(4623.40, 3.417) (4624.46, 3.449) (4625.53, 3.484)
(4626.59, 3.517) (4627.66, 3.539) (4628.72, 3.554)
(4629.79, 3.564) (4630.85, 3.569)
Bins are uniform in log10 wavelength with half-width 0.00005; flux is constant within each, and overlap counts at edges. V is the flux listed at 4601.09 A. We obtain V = 2.677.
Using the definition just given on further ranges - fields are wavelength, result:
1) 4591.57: 2.599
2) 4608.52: 2.963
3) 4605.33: 2.873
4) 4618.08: 3.208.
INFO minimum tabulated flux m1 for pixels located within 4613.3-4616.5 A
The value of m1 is 3.085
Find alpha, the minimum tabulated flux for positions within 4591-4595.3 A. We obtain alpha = 2.582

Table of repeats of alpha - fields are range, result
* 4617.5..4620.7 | 3.208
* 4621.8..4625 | 3.379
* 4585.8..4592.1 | 2.541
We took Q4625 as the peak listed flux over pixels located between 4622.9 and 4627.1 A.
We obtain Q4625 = 3.517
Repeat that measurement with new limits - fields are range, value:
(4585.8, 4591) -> 2.608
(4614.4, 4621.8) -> 3.339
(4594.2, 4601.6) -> 2.677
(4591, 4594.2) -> 2.599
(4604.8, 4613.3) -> 3.048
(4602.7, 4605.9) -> 2.873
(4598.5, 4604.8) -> 2.821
